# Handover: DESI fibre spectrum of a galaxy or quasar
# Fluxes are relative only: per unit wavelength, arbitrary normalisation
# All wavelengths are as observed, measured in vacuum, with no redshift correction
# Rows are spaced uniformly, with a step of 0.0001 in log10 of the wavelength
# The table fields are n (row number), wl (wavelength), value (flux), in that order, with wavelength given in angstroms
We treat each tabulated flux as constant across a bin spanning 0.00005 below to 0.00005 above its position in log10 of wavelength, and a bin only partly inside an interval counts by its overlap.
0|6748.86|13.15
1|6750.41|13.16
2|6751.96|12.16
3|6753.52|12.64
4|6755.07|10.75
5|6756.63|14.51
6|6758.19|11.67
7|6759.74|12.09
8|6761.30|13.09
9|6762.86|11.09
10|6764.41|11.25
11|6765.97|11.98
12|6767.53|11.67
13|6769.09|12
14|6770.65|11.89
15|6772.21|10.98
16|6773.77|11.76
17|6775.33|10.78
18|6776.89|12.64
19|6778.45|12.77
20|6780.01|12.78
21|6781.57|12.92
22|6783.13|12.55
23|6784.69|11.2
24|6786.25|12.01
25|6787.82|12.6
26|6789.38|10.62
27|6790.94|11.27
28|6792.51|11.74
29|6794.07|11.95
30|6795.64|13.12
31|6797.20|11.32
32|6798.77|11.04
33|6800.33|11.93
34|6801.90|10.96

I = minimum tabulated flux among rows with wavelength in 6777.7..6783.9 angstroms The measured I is 12.55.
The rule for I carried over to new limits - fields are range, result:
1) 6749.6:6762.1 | 10.75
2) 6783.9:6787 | 11.2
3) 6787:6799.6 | 10.62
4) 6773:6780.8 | 10.78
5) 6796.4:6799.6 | 11.04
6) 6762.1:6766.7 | 11.09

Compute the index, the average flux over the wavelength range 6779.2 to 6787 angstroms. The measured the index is 12.3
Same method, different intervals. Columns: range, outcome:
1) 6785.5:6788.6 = 12.3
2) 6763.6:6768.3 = 11.6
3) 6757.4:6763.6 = 12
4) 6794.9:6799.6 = 11.8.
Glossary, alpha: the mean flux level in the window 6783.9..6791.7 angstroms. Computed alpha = 11.5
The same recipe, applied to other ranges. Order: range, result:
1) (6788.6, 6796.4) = 11.7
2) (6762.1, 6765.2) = 11.2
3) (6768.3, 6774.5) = 11.6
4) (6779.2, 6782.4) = 12.9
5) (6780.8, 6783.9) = 12.7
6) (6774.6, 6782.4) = 12.4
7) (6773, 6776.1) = 11.3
